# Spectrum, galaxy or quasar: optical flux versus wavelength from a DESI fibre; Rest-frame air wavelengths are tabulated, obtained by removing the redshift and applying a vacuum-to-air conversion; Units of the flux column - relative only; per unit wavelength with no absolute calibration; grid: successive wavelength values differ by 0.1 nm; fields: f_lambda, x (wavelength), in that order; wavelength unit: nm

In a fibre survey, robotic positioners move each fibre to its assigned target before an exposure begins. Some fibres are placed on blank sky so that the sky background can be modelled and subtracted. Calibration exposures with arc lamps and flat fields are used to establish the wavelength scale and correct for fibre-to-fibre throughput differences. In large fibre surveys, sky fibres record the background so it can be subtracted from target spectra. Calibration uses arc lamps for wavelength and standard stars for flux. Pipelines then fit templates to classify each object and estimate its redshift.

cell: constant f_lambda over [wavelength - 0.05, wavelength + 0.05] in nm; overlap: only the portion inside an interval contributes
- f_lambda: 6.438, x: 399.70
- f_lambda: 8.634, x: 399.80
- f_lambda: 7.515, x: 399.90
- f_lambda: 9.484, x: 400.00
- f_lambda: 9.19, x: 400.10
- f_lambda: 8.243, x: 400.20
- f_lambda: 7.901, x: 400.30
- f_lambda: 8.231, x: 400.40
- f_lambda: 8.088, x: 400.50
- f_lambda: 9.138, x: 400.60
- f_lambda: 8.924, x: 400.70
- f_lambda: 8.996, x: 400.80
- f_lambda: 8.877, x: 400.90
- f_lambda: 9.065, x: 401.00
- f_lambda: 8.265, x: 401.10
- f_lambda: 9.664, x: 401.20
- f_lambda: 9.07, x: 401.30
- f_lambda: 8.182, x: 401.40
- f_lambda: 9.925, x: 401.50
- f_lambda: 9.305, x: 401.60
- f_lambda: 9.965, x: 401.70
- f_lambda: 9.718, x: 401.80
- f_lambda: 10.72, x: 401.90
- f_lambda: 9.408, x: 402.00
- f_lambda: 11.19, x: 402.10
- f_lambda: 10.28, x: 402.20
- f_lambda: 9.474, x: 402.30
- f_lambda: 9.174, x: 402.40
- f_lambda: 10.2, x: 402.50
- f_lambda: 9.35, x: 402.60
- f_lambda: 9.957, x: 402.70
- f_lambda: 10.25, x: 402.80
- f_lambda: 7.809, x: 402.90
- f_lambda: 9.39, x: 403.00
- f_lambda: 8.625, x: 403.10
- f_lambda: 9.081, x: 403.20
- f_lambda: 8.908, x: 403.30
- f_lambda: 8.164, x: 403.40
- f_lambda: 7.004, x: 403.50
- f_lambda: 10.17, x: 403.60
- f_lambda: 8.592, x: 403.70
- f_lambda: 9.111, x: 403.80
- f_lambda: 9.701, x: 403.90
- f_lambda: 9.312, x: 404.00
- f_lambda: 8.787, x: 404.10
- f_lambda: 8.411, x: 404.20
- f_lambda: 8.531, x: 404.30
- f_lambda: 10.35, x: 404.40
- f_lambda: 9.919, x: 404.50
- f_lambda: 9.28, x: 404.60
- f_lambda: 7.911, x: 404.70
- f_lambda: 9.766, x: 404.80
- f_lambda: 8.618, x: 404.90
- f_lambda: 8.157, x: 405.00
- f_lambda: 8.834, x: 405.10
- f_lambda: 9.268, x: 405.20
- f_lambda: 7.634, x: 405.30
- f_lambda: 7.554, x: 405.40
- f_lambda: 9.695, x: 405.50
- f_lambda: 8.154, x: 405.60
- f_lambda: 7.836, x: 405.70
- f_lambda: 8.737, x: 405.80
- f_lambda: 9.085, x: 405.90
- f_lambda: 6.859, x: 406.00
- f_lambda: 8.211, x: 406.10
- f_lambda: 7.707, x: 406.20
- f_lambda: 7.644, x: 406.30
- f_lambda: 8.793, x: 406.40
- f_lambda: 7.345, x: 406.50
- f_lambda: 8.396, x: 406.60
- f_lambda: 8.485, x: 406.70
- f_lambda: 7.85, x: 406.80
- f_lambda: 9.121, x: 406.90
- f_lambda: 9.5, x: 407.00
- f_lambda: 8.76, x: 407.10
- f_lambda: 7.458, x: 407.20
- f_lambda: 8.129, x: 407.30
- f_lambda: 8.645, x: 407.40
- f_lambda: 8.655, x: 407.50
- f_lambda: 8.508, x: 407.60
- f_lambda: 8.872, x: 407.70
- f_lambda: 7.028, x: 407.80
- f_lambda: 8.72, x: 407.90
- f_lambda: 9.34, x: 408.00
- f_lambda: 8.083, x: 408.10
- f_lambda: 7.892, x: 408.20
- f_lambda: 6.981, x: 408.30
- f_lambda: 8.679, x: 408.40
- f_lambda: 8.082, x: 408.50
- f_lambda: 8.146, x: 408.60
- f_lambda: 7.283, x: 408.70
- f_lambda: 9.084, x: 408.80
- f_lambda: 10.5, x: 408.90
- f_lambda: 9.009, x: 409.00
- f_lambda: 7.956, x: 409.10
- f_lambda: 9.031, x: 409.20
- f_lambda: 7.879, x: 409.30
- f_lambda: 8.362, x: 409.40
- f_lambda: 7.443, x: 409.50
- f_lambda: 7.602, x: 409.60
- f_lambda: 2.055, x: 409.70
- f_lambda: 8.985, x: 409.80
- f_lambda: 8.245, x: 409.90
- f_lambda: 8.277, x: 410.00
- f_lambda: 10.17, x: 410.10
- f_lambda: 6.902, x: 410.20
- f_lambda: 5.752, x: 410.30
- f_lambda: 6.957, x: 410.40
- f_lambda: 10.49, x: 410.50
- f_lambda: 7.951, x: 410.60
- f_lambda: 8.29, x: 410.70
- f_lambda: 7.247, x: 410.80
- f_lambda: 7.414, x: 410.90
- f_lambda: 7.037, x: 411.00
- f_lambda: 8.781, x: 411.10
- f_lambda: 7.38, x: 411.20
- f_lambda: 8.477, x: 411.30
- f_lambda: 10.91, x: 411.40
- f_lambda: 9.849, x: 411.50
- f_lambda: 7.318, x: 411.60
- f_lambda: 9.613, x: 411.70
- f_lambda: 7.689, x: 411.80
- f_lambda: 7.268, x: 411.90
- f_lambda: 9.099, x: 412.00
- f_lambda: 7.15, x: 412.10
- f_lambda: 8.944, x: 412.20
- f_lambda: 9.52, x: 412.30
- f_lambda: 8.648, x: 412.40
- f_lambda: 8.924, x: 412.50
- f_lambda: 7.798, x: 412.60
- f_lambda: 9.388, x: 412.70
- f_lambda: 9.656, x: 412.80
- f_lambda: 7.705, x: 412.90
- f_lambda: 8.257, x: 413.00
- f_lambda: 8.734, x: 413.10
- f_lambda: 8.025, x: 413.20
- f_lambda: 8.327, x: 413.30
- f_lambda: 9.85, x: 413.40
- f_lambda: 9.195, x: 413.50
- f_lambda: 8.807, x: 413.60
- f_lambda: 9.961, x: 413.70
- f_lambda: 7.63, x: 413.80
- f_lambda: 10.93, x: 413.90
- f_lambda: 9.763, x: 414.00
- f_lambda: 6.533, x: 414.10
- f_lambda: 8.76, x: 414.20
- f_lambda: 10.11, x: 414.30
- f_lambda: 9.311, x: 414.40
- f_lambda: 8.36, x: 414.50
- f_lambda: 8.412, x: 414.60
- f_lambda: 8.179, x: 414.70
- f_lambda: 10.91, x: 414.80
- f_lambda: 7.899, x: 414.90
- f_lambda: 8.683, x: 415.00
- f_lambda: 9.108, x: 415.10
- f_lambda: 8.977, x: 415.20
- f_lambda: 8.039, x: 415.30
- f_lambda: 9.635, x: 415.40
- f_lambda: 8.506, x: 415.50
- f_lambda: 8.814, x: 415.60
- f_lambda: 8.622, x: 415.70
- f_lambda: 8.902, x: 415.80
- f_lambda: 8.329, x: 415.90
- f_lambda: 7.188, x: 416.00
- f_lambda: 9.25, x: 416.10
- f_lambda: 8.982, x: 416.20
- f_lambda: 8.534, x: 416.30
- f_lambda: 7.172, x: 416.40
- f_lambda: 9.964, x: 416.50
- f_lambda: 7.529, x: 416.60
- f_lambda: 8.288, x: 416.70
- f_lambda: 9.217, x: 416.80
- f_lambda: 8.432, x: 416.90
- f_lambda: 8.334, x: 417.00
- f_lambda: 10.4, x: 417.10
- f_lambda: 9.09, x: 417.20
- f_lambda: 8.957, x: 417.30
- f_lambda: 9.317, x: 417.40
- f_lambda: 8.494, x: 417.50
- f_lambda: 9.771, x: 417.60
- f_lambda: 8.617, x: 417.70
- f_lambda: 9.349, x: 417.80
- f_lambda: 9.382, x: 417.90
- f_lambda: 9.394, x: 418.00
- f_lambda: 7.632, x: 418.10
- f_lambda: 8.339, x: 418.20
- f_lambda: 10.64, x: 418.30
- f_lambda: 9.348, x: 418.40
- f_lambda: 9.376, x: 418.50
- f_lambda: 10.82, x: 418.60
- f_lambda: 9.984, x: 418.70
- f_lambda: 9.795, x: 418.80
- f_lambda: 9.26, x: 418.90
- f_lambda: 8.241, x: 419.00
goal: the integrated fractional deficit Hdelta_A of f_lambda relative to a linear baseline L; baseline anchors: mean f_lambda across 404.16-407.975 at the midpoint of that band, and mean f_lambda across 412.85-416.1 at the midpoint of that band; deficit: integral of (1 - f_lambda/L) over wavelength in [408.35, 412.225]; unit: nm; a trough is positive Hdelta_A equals 0.225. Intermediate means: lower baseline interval 8.49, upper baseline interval 8.77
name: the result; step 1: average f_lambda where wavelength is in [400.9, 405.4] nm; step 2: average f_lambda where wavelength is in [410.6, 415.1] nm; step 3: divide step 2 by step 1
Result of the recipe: 0.94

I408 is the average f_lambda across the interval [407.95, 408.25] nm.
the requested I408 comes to 8.44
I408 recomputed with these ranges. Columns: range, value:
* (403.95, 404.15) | 9.05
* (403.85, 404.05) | 9.51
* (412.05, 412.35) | 8.54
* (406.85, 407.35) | 8.59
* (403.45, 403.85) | 8.72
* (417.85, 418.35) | 9.08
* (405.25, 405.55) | 8.29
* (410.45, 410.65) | 9.22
